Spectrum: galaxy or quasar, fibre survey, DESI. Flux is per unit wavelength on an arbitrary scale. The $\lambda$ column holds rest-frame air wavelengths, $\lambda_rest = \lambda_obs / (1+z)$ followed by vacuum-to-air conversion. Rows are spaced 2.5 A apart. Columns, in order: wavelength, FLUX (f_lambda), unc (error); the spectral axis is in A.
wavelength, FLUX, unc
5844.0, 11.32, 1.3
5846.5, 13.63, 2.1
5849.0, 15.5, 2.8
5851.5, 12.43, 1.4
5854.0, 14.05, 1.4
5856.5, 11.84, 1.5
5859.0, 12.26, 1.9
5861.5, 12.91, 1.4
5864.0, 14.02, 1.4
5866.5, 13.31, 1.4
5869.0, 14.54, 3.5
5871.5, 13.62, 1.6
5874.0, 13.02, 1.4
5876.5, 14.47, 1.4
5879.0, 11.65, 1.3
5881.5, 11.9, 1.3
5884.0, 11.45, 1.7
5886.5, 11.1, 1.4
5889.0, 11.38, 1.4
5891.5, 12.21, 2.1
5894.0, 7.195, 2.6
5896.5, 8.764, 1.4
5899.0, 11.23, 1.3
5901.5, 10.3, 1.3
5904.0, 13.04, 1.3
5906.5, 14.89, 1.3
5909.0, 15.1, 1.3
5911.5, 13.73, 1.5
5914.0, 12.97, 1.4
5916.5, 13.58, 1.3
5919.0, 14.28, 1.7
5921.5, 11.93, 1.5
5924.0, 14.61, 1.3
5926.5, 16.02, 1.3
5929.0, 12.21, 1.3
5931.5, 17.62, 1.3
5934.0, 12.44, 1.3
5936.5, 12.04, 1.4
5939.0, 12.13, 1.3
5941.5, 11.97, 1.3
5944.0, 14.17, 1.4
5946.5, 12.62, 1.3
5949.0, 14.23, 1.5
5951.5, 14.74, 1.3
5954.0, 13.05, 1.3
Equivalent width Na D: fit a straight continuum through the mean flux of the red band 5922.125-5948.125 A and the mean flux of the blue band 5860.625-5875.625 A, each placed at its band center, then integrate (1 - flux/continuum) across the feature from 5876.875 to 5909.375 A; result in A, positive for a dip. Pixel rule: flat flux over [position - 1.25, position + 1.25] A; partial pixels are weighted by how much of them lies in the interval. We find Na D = 4.9 A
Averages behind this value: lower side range 13.6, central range 11.5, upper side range 13.6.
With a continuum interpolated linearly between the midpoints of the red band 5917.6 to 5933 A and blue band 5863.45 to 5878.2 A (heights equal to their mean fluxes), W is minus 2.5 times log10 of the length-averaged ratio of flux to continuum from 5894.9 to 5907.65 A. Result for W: 0.223 mag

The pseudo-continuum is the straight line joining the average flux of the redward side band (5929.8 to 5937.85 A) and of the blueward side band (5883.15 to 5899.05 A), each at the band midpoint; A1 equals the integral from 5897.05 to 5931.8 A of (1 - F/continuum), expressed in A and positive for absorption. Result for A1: -3.2 A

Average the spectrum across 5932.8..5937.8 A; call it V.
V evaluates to 12.2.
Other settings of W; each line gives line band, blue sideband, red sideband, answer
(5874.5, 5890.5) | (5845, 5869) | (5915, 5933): 0.14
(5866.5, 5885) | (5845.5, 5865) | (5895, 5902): -0.11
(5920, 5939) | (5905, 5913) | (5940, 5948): -0.01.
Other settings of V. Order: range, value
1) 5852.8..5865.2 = 13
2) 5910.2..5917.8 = 13.4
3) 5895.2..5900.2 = 9.96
